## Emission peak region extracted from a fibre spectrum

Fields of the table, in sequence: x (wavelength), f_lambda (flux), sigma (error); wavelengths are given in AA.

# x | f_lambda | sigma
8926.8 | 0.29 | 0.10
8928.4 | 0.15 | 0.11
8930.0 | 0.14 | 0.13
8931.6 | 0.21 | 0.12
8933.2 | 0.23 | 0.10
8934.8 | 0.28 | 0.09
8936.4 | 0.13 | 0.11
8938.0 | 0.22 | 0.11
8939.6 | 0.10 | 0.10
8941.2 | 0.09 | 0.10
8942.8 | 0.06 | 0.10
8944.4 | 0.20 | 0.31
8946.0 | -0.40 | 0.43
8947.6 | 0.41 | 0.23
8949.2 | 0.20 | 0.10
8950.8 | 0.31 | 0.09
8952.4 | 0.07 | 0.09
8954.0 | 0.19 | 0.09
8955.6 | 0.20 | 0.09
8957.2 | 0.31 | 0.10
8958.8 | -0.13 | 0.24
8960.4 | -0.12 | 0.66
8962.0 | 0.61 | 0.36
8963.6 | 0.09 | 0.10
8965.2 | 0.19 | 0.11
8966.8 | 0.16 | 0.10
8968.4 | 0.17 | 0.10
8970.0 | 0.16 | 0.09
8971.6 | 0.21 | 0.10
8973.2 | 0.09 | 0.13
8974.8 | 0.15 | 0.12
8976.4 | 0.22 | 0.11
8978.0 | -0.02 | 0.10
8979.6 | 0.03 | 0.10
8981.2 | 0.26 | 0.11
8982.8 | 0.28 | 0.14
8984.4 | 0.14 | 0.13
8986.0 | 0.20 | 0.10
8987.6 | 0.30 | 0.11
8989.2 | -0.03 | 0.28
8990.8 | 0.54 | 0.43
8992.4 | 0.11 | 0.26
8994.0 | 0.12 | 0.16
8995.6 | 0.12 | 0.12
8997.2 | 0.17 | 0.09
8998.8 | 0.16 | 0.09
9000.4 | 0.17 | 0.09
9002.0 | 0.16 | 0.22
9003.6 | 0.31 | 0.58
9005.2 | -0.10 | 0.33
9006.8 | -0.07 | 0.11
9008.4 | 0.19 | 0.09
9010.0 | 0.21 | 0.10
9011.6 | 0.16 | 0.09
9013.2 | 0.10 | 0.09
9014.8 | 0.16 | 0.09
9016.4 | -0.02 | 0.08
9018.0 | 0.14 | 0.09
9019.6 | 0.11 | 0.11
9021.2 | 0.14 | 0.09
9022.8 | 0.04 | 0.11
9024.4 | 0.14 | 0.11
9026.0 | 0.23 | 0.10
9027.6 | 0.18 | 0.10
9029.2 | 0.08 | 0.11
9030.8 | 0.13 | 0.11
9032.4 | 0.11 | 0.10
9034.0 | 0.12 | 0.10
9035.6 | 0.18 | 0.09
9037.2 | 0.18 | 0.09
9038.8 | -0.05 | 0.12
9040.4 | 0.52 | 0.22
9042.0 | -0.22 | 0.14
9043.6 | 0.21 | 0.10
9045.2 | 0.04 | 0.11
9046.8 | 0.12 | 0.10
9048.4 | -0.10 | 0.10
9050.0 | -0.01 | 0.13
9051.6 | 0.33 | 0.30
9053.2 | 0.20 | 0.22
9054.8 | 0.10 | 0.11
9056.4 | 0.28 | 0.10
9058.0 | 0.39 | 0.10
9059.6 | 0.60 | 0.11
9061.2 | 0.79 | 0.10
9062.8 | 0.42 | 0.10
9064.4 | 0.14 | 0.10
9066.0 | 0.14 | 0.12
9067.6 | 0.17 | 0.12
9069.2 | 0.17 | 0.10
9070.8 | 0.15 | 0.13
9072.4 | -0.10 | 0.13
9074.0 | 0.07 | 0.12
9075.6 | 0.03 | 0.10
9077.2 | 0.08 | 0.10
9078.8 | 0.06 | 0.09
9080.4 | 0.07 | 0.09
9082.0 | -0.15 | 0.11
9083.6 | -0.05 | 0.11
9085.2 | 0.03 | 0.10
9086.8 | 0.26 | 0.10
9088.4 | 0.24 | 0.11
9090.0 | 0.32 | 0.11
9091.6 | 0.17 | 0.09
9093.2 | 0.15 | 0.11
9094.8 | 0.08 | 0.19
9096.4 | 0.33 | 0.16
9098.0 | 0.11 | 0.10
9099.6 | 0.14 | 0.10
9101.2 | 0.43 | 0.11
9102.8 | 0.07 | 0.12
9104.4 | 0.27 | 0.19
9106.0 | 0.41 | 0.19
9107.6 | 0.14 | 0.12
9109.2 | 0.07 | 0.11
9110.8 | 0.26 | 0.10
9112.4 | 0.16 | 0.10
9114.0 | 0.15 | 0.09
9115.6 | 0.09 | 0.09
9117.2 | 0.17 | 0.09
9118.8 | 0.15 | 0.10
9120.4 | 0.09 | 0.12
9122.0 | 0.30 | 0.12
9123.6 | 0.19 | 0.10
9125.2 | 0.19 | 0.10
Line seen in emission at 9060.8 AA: H-gamma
